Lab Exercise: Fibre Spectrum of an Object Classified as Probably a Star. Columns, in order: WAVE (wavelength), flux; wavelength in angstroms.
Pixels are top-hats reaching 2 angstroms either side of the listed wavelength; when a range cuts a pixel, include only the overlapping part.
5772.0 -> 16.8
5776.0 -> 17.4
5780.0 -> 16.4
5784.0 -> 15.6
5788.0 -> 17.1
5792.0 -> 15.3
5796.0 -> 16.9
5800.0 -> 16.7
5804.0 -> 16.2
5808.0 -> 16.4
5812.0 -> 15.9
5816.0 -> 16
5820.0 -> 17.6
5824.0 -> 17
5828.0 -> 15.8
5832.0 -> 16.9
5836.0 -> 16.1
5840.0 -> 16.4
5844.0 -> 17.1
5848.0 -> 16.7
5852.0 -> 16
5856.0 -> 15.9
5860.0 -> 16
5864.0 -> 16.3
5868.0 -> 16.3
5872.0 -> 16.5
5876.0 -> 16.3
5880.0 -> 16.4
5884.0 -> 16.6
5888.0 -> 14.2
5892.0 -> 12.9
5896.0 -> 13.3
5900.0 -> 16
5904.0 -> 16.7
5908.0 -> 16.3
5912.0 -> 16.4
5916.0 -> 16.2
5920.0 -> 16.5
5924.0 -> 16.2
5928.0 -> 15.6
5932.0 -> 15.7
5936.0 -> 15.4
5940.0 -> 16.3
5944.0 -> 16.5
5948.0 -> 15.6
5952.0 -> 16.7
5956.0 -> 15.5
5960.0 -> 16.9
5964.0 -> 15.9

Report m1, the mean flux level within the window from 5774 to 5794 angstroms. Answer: 16.4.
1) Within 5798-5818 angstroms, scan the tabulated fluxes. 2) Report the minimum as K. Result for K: 15.9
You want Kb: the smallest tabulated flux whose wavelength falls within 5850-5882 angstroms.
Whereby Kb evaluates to 15.9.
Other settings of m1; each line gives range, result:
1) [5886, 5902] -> 14.1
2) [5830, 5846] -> 16.6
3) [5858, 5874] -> 16.3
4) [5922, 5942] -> 15.8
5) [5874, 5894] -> 15.3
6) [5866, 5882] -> 16.4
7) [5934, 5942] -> 15.9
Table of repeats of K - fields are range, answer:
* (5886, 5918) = 12.9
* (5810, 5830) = 15.8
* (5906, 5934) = 15.6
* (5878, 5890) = 14.2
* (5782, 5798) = 15.3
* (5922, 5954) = 15.4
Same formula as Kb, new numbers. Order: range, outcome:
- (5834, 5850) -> 16.1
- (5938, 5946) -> 16.3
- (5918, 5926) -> 16.2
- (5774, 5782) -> 16.4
